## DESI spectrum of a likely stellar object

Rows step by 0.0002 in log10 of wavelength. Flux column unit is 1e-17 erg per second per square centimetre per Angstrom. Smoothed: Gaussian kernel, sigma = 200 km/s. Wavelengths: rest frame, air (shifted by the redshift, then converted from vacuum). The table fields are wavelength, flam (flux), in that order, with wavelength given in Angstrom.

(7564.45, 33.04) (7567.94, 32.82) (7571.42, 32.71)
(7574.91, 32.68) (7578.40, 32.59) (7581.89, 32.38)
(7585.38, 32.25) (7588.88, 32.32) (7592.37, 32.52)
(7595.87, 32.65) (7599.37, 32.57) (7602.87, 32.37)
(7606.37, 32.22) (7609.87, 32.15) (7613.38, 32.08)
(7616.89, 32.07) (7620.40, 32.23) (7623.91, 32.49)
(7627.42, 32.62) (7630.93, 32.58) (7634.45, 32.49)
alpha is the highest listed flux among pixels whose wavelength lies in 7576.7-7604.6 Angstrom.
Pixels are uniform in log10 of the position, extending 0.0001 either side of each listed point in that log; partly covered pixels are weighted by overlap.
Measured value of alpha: 32.65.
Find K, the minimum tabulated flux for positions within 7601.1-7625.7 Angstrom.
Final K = 32.07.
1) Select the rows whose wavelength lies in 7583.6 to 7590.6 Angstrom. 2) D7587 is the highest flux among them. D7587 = 32.32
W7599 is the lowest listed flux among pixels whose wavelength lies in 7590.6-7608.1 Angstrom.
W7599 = 32.22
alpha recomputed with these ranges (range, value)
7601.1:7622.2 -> 32.37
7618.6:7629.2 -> 32.62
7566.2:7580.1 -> 32.82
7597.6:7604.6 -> 32.57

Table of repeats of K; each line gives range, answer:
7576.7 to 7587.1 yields 32.25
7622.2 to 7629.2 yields 32.49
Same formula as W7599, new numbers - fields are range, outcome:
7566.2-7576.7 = 32.68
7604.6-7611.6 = 32.15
